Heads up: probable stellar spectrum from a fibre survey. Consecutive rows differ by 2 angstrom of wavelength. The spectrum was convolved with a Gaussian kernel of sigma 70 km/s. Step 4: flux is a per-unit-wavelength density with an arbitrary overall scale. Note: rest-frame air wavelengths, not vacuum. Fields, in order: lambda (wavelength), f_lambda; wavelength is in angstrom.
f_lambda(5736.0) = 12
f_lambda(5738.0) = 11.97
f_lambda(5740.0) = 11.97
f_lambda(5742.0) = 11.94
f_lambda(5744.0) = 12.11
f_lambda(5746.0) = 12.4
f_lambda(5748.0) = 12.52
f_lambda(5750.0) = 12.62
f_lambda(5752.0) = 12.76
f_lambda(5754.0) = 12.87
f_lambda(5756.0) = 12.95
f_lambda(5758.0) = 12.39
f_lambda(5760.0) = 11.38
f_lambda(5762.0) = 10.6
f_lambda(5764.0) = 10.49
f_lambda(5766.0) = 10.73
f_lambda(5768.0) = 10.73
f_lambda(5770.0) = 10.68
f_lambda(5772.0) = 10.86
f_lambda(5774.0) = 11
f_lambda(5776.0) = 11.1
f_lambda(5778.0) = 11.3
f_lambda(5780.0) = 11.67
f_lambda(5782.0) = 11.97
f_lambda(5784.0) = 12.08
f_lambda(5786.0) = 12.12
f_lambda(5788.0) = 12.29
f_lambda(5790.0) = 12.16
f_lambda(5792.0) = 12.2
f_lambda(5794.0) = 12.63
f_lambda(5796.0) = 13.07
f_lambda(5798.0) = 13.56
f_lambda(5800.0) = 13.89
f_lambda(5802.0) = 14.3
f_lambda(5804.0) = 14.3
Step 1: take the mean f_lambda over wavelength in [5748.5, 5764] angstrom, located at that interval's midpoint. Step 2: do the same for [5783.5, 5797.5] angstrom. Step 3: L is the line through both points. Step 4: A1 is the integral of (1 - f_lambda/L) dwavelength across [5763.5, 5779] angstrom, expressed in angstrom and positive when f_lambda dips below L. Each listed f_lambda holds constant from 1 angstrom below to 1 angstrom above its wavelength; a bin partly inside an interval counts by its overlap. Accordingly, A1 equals 1.7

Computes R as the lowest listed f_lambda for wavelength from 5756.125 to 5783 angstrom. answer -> 10.49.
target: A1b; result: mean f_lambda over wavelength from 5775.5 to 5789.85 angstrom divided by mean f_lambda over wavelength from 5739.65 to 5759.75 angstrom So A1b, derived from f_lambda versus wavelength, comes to 0.95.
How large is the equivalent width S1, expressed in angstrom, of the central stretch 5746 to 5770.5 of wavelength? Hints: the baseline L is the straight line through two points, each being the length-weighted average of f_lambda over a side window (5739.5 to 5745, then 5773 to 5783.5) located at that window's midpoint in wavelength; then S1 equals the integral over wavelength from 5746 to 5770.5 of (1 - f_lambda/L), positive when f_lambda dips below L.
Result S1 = 0.0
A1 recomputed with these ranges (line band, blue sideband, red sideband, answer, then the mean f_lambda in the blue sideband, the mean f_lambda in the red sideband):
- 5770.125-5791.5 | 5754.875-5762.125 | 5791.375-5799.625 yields 1.6 angstrom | 12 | 13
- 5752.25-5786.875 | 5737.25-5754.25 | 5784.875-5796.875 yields 2.5 angstrom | 12.3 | 12.4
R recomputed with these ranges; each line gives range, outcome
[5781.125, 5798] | 11.97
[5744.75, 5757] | 12.4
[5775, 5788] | 11.1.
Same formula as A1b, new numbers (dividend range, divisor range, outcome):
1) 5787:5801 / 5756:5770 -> 1.15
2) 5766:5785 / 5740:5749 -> 0.92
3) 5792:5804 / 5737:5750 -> 1.10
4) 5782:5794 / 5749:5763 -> 1.00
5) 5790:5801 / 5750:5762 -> 1.05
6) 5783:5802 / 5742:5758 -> 1.02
